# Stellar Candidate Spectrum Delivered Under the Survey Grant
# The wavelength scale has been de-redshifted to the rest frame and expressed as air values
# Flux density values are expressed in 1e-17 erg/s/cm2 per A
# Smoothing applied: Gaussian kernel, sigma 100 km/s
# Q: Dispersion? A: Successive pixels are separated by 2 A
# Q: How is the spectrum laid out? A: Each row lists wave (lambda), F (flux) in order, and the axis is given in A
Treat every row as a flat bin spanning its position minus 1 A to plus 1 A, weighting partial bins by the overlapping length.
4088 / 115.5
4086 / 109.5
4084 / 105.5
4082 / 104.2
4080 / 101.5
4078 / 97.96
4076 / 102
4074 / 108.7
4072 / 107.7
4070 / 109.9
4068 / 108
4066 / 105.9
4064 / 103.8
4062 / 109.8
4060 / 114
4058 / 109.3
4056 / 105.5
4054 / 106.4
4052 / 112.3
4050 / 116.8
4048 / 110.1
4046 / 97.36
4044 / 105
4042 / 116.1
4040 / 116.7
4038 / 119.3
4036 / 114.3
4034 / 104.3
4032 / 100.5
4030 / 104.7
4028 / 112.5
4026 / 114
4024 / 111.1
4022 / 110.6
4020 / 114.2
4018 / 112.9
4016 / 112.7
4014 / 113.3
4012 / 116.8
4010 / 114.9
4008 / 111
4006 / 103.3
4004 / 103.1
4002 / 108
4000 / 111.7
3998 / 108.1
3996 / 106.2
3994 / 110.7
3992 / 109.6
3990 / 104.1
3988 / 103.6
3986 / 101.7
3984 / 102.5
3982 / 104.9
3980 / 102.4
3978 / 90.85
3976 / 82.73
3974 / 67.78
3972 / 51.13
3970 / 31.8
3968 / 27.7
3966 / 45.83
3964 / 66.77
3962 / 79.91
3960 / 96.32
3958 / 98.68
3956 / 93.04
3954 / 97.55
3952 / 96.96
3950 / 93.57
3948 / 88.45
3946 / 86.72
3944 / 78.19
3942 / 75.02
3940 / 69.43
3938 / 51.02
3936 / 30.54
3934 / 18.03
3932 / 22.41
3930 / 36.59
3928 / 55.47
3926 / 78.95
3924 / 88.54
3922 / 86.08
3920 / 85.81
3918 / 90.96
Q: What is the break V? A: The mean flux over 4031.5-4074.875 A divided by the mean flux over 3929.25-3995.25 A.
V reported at 1.4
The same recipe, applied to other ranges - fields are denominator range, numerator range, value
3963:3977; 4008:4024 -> 2.12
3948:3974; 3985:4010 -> 1.45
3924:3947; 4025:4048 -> 1.95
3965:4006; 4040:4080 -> 1.21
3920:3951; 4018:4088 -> 1.68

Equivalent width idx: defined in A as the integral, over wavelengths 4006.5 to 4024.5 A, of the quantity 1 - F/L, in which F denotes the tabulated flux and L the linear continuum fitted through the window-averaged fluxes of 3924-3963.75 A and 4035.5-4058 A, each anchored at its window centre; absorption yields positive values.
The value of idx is -2.6 A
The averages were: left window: 71.3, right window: 111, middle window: 113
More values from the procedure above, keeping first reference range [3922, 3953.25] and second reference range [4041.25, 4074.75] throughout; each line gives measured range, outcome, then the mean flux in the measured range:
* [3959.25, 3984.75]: 1.8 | 72.6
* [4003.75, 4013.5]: -2.1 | 111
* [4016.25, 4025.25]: -1.6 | 112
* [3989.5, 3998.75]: -2.4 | 108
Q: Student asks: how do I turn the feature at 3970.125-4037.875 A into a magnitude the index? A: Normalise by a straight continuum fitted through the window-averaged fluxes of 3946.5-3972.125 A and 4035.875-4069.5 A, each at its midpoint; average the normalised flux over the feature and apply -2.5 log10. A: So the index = -0.13 mag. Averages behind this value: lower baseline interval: 75.5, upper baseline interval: 110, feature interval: 104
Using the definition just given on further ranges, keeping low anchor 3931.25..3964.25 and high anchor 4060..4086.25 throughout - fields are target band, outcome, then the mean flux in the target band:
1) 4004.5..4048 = -0.18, 111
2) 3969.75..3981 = 0.10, 73.7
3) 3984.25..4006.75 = -0.23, 106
